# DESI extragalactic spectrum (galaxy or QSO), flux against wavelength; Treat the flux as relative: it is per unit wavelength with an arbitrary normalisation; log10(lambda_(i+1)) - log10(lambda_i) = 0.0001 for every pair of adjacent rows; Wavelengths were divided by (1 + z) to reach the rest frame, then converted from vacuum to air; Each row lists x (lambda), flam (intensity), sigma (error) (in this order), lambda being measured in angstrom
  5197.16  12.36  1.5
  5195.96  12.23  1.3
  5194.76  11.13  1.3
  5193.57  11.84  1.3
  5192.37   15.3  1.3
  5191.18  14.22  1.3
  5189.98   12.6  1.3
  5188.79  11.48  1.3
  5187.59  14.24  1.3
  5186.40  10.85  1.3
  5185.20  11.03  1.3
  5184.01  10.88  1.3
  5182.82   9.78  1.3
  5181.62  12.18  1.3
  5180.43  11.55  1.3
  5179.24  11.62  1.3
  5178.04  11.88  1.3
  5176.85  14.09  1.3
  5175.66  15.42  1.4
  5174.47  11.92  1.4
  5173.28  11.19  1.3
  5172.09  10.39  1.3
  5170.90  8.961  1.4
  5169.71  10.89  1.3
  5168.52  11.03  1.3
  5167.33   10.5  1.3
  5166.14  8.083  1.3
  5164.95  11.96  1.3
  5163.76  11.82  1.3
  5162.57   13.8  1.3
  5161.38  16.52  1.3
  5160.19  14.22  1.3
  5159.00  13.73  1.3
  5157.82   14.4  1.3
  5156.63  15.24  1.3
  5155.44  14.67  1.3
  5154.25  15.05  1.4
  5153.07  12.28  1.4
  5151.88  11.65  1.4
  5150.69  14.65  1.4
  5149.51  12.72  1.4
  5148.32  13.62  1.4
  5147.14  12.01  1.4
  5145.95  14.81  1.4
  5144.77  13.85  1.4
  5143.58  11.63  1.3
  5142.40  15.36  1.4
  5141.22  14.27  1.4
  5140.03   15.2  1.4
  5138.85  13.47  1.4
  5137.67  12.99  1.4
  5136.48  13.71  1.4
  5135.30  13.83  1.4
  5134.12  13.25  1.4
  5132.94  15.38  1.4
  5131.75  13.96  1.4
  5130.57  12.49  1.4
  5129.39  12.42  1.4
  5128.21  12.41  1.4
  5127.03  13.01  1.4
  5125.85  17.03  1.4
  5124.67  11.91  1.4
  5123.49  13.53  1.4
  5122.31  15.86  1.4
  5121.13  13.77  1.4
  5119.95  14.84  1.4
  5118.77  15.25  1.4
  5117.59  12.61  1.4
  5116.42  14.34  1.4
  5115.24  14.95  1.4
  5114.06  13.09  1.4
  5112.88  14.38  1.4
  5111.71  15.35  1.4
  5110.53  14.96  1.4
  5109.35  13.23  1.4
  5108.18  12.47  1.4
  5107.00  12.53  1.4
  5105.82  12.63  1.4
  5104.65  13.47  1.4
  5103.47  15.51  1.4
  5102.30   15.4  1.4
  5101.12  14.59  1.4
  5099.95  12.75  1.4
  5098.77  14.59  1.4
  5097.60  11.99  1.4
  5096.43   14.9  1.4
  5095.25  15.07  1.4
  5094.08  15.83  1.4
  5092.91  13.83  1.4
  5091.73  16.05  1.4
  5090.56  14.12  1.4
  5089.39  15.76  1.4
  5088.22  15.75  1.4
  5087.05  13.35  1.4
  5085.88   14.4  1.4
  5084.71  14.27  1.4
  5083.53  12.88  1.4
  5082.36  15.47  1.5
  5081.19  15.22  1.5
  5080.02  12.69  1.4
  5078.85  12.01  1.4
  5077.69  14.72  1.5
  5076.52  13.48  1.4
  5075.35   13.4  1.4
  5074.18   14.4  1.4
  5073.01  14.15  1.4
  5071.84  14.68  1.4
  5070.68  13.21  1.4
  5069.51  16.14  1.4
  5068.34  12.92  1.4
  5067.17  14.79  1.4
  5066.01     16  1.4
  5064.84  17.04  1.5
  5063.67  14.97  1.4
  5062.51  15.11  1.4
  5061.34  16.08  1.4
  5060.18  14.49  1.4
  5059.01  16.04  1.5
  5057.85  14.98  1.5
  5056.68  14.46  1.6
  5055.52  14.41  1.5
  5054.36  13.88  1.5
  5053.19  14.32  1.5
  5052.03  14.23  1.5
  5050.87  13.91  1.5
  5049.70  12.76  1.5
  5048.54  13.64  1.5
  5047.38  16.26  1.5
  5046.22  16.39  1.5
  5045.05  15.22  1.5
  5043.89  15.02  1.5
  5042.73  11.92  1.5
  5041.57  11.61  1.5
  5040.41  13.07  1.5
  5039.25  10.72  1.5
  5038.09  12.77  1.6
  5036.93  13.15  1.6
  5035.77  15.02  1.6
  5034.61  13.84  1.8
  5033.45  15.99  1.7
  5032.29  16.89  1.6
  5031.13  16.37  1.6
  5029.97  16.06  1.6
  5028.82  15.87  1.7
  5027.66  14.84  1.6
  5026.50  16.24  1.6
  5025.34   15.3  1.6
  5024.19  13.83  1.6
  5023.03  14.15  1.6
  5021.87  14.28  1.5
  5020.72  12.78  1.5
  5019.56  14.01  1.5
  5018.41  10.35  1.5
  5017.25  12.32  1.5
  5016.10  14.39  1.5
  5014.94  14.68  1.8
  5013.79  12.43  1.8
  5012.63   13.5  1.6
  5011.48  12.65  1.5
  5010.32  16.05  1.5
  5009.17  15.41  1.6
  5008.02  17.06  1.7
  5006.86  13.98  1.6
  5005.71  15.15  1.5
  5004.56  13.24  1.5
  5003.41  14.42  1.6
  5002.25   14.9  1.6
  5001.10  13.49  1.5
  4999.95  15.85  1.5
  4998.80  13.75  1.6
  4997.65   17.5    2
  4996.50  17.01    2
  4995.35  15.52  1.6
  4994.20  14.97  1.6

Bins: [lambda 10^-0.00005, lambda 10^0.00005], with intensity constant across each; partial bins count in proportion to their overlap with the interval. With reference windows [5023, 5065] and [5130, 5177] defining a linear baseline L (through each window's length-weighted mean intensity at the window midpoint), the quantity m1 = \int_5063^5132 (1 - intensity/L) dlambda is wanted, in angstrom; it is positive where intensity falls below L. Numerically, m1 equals -1.5 angstrom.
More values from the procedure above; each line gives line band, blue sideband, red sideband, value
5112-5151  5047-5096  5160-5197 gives -2.10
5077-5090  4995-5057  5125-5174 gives -0.41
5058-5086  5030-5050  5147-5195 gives -1.47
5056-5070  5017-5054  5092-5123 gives -1.05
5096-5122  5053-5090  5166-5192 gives -0.87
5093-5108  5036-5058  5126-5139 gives -0.49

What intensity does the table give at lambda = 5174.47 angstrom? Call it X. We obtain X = 11.92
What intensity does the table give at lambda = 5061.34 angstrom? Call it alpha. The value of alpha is 16.08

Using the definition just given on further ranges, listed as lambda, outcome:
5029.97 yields 16.06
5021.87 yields 14.28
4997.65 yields 17.5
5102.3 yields 15.4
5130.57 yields 12.49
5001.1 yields 13.49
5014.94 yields 14.68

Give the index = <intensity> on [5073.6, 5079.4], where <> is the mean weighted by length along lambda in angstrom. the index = 13.6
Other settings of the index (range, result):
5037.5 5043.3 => 12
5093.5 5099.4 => 14.5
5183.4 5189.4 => 11.7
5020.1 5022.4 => 13.5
